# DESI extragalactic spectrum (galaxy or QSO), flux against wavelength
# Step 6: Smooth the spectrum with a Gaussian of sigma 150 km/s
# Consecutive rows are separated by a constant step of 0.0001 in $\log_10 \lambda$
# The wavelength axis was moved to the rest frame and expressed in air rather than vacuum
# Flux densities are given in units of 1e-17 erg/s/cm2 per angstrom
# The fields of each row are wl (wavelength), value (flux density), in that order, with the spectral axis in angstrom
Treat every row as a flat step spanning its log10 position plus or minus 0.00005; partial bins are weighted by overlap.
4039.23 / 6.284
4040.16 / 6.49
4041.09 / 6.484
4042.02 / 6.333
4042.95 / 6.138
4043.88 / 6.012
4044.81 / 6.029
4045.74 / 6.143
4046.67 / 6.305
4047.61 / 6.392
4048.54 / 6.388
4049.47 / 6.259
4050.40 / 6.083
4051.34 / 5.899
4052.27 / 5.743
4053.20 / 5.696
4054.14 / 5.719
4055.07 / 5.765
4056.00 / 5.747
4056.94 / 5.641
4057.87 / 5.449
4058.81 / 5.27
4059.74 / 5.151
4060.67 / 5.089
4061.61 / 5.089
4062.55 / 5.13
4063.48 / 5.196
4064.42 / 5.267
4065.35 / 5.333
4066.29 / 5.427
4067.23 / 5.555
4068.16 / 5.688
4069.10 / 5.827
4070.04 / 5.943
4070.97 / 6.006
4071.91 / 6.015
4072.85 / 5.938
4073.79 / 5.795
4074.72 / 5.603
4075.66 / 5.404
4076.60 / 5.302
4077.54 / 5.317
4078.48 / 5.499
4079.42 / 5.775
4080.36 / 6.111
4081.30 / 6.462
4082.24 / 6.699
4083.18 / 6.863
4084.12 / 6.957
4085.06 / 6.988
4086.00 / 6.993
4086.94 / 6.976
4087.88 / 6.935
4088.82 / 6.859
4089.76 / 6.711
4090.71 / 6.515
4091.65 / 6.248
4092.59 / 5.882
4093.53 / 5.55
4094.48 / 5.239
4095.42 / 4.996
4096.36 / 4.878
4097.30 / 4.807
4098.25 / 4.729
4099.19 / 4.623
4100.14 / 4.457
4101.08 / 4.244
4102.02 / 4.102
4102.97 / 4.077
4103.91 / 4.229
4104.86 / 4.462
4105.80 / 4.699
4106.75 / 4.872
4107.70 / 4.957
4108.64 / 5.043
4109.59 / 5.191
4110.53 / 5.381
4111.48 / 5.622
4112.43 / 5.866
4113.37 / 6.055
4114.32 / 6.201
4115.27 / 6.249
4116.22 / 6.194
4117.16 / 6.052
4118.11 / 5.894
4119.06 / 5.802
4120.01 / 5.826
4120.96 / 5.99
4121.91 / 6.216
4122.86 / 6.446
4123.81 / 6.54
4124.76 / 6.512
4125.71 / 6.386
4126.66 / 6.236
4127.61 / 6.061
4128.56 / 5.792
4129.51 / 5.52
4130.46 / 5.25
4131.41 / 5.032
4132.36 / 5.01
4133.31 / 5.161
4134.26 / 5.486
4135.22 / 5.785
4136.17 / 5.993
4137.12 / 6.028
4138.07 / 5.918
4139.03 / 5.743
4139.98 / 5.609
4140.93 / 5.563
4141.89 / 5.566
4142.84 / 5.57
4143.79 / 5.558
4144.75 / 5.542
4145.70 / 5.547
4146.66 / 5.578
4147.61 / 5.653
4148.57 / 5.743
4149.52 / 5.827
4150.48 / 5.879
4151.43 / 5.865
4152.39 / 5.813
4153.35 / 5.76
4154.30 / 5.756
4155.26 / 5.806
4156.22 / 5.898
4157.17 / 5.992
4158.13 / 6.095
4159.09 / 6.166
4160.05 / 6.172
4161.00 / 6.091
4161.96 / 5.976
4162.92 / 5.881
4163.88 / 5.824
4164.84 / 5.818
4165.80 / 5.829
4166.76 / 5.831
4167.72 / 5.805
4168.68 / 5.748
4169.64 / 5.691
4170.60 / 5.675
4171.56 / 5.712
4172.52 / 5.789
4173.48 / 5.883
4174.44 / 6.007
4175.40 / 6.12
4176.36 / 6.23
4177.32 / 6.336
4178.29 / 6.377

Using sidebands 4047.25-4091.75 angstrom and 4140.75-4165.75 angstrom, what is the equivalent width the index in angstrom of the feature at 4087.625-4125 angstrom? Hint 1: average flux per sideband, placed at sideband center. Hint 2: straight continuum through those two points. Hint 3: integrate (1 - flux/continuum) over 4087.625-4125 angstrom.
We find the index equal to 2.3 angstrom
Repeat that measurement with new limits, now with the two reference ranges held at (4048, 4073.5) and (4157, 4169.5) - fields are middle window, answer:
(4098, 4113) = 2.5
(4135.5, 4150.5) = 0.4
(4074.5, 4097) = -1.6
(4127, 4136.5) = 0.5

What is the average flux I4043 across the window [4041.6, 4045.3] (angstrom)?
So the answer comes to 6.13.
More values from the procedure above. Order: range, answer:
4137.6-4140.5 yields 5.75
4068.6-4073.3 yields 5.94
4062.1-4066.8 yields 5.27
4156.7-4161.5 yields 6.1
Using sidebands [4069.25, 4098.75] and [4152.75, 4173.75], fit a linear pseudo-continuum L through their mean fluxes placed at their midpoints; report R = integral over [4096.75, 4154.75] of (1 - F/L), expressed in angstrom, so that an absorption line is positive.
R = 3.9 angstrom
